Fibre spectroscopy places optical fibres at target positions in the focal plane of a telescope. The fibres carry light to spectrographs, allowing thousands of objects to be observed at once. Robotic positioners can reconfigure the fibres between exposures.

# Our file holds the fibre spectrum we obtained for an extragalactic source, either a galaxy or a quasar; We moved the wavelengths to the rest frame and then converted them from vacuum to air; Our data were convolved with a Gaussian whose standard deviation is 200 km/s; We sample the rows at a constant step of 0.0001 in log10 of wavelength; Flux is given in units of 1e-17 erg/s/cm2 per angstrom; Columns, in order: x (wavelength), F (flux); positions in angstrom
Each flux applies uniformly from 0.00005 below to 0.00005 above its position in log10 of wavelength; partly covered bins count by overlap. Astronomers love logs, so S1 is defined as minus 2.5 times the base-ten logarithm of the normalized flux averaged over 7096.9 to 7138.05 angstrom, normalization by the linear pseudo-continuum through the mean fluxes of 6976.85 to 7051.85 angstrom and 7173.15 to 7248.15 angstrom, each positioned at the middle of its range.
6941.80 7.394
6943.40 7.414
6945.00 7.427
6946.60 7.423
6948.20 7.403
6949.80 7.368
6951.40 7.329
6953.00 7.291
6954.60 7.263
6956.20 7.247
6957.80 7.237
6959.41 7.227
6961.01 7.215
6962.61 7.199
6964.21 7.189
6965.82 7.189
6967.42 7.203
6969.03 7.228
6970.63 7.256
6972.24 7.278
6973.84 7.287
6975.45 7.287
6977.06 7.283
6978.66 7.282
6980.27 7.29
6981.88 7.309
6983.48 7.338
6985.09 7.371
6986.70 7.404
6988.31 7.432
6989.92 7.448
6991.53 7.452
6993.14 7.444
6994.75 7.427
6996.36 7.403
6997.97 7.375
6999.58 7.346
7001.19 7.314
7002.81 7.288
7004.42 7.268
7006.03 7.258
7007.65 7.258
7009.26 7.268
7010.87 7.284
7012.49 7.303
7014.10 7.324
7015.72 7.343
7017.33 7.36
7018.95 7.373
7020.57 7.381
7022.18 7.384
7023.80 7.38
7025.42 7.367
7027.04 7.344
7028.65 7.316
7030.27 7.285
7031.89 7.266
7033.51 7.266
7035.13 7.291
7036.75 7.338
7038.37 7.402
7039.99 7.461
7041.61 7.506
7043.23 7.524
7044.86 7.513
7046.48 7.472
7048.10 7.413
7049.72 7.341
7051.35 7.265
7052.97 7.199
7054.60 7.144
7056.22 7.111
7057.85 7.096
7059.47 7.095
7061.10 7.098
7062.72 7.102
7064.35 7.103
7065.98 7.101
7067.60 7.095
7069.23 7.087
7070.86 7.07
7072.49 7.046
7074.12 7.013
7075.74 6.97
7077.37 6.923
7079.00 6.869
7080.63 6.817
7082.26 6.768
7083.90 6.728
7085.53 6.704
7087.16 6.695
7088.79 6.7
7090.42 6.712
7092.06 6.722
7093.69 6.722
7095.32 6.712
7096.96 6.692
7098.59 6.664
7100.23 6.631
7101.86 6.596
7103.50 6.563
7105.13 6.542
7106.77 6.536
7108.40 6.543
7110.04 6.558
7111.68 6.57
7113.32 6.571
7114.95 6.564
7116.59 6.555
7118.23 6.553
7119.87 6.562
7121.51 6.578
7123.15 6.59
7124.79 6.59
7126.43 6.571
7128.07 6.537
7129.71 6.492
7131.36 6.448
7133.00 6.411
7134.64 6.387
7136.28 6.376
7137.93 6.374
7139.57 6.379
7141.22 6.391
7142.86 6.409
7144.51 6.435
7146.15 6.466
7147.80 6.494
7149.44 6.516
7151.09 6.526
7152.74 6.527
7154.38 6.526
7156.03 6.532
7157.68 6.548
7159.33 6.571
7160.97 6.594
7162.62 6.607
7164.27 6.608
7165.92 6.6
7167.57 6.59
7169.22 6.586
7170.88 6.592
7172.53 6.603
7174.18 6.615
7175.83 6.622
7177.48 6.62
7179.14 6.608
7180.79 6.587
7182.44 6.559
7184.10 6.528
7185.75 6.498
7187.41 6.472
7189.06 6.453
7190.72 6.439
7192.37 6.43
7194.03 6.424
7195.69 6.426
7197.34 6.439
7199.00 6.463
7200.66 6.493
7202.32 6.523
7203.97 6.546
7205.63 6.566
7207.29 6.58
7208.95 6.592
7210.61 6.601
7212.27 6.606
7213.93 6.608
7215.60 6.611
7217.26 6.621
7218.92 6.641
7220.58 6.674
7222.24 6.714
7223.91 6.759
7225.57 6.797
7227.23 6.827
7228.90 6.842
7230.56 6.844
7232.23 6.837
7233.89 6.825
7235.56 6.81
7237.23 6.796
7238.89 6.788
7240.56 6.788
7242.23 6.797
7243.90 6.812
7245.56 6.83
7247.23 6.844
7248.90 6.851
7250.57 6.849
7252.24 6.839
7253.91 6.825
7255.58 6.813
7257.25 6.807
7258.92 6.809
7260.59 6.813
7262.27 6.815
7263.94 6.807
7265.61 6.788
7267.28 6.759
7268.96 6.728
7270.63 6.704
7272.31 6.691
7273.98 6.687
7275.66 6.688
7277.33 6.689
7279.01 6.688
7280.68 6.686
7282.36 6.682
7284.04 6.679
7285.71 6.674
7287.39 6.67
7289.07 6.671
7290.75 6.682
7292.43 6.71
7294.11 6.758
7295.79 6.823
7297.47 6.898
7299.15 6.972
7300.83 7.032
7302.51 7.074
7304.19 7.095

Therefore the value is 0.07 mag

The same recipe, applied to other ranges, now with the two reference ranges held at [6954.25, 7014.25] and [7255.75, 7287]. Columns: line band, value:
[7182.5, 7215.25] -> 0.06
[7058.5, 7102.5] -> 0.04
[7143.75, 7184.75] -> 0.06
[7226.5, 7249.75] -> 0.00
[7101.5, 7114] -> 0.08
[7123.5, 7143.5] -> 0.09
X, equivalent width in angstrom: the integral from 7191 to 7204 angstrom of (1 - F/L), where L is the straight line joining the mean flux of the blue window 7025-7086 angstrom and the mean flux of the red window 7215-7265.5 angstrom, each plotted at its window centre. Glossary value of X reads 0.8 angstrom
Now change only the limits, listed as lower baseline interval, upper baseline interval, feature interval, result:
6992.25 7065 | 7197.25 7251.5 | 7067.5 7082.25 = 0.4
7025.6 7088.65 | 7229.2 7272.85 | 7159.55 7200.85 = 2.3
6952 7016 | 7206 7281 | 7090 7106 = 0.9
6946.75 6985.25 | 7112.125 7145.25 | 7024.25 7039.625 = -0.8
